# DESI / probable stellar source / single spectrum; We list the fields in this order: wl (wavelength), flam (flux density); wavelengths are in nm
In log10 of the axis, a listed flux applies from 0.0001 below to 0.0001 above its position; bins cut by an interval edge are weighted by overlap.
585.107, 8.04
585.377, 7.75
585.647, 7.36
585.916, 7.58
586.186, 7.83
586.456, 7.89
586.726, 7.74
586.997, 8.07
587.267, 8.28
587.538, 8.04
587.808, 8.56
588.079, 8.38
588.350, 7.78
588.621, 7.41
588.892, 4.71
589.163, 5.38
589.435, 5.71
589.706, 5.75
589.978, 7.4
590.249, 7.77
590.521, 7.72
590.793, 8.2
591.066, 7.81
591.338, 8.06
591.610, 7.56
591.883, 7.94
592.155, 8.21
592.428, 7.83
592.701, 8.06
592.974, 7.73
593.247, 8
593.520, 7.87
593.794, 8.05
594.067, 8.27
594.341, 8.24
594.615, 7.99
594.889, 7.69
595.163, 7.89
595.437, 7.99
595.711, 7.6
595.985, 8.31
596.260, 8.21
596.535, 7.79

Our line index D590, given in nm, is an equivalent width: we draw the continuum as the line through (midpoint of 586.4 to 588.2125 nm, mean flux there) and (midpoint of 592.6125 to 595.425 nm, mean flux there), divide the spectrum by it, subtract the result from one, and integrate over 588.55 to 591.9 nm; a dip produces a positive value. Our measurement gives 0.45 nm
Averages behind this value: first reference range 8.15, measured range 6.99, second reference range 7.98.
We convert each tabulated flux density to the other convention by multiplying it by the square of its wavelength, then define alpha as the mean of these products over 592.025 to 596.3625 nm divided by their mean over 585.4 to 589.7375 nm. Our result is 1.1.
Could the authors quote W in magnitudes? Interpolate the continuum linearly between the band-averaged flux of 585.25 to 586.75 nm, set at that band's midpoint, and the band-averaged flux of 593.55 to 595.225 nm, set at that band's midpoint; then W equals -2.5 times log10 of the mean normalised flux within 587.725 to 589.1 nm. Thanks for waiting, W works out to 0.08 mag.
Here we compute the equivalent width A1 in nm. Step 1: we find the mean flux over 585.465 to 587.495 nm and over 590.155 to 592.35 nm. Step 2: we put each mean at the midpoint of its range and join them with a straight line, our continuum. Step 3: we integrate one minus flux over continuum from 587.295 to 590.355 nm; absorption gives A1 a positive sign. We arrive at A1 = 0.33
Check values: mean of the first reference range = 7.83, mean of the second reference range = 7.91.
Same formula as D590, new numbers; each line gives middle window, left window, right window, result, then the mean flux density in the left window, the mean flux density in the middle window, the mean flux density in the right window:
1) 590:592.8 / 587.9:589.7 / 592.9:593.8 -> -0.22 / 6.55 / 7.89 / 7.9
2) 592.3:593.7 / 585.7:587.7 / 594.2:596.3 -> 0.01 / 7.91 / 7.9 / 7.98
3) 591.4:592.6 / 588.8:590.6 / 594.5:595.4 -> -0.15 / 6.35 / 7.9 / 7.87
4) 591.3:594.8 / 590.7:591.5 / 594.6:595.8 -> -0.03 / 8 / 7.98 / 7.83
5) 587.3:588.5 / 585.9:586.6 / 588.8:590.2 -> -0.23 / 7.8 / 8.19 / 5.95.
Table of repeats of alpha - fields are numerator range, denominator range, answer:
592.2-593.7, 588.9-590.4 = 1.28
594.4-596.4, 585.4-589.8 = 1.12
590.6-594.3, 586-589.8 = 1.11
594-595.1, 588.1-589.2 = 1.24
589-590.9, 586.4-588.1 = 0.84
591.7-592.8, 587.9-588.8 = 1.05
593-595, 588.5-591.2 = 1.20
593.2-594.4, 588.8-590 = 1.44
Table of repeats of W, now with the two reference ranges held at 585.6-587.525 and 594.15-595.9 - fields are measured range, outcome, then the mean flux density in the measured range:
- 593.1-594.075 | -0.01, 8.02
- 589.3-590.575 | 0.16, 6.82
